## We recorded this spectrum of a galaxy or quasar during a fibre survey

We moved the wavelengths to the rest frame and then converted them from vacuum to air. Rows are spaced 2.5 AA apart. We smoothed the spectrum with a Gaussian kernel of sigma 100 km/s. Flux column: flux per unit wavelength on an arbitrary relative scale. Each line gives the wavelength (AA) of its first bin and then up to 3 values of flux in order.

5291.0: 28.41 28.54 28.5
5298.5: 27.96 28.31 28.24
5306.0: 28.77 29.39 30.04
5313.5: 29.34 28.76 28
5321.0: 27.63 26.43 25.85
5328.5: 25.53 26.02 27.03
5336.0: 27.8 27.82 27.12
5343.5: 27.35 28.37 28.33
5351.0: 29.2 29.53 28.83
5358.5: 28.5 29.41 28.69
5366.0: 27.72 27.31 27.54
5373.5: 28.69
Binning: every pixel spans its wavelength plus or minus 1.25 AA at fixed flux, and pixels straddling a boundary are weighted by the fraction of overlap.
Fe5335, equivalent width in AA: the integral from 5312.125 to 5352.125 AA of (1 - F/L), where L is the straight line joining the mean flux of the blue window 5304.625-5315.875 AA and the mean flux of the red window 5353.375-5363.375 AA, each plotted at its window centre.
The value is 2.2 AA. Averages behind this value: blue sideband 29.3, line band 27.5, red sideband 29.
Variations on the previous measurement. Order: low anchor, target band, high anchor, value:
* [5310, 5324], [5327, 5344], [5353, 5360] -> 1.0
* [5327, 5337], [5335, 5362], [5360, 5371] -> -1.0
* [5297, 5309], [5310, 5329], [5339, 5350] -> 0.3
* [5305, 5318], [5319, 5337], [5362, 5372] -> 1.3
